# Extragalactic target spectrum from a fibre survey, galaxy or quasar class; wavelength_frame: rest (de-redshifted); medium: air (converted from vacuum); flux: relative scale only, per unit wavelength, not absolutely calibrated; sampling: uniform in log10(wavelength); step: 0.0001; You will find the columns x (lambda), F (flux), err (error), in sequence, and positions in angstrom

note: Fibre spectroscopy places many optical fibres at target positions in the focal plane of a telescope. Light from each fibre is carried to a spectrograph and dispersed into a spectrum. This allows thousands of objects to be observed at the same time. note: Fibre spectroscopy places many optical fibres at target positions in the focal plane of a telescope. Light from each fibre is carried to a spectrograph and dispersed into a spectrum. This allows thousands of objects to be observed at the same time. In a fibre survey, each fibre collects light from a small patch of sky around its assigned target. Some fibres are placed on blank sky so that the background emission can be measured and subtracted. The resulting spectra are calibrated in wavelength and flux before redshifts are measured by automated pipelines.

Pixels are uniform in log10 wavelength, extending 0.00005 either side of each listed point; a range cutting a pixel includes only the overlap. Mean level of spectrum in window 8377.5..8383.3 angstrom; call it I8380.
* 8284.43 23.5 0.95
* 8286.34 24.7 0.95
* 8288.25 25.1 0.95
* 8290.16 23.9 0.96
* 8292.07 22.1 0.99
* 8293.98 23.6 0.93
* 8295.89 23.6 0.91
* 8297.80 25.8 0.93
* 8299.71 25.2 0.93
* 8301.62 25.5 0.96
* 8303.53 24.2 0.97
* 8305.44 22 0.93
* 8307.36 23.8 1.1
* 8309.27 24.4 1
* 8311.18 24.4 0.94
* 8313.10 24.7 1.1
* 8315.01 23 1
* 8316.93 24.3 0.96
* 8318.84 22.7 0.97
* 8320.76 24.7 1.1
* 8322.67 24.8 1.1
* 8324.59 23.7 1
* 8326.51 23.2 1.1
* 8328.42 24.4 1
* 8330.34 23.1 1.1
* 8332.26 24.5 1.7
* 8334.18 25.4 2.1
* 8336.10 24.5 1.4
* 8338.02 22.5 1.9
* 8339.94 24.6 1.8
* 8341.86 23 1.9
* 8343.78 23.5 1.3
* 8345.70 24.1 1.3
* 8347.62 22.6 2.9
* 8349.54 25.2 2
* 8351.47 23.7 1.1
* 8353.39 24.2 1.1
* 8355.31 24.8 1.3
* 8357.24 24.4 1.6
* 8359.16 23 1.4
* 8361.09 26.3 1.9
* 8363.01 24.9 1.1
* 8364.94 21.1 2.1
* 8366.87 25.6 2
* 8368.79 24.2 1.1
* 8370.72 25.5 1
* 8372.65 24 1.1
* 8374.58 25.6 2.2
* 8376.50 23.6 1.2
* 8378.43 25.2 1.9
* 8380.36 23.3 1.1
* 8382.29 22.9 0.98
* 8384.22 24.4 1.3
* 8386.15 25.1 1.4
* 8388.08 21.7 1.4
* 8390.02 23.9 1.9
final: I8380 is 23.8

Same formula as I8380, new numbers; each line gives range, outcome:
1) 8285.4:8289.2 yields 24.9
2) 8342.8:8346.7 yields 23.8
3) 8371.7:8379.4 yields 24.6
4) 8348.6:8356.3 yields 24.5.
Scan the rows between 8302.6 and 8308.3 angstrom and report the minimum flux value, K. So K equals 22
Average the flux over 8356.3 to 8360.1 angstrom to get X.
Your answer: 23.7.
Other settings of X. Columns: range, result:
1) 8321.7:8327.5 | 23.9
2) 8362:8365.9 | 23.1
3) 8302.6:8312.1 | 23.8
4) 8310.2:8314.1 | 24.5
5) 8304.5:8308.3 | 22.9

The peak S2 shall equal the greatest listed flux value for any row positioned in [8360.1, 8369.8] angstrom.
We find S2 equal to 26.3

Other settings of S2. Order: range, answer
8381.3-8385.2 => 24.4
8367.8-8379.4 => 25.6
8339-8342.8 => 24.6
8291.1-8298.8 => 25.8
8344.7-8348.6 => 24.1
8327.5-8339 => 25.4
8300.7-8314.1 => 25.5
